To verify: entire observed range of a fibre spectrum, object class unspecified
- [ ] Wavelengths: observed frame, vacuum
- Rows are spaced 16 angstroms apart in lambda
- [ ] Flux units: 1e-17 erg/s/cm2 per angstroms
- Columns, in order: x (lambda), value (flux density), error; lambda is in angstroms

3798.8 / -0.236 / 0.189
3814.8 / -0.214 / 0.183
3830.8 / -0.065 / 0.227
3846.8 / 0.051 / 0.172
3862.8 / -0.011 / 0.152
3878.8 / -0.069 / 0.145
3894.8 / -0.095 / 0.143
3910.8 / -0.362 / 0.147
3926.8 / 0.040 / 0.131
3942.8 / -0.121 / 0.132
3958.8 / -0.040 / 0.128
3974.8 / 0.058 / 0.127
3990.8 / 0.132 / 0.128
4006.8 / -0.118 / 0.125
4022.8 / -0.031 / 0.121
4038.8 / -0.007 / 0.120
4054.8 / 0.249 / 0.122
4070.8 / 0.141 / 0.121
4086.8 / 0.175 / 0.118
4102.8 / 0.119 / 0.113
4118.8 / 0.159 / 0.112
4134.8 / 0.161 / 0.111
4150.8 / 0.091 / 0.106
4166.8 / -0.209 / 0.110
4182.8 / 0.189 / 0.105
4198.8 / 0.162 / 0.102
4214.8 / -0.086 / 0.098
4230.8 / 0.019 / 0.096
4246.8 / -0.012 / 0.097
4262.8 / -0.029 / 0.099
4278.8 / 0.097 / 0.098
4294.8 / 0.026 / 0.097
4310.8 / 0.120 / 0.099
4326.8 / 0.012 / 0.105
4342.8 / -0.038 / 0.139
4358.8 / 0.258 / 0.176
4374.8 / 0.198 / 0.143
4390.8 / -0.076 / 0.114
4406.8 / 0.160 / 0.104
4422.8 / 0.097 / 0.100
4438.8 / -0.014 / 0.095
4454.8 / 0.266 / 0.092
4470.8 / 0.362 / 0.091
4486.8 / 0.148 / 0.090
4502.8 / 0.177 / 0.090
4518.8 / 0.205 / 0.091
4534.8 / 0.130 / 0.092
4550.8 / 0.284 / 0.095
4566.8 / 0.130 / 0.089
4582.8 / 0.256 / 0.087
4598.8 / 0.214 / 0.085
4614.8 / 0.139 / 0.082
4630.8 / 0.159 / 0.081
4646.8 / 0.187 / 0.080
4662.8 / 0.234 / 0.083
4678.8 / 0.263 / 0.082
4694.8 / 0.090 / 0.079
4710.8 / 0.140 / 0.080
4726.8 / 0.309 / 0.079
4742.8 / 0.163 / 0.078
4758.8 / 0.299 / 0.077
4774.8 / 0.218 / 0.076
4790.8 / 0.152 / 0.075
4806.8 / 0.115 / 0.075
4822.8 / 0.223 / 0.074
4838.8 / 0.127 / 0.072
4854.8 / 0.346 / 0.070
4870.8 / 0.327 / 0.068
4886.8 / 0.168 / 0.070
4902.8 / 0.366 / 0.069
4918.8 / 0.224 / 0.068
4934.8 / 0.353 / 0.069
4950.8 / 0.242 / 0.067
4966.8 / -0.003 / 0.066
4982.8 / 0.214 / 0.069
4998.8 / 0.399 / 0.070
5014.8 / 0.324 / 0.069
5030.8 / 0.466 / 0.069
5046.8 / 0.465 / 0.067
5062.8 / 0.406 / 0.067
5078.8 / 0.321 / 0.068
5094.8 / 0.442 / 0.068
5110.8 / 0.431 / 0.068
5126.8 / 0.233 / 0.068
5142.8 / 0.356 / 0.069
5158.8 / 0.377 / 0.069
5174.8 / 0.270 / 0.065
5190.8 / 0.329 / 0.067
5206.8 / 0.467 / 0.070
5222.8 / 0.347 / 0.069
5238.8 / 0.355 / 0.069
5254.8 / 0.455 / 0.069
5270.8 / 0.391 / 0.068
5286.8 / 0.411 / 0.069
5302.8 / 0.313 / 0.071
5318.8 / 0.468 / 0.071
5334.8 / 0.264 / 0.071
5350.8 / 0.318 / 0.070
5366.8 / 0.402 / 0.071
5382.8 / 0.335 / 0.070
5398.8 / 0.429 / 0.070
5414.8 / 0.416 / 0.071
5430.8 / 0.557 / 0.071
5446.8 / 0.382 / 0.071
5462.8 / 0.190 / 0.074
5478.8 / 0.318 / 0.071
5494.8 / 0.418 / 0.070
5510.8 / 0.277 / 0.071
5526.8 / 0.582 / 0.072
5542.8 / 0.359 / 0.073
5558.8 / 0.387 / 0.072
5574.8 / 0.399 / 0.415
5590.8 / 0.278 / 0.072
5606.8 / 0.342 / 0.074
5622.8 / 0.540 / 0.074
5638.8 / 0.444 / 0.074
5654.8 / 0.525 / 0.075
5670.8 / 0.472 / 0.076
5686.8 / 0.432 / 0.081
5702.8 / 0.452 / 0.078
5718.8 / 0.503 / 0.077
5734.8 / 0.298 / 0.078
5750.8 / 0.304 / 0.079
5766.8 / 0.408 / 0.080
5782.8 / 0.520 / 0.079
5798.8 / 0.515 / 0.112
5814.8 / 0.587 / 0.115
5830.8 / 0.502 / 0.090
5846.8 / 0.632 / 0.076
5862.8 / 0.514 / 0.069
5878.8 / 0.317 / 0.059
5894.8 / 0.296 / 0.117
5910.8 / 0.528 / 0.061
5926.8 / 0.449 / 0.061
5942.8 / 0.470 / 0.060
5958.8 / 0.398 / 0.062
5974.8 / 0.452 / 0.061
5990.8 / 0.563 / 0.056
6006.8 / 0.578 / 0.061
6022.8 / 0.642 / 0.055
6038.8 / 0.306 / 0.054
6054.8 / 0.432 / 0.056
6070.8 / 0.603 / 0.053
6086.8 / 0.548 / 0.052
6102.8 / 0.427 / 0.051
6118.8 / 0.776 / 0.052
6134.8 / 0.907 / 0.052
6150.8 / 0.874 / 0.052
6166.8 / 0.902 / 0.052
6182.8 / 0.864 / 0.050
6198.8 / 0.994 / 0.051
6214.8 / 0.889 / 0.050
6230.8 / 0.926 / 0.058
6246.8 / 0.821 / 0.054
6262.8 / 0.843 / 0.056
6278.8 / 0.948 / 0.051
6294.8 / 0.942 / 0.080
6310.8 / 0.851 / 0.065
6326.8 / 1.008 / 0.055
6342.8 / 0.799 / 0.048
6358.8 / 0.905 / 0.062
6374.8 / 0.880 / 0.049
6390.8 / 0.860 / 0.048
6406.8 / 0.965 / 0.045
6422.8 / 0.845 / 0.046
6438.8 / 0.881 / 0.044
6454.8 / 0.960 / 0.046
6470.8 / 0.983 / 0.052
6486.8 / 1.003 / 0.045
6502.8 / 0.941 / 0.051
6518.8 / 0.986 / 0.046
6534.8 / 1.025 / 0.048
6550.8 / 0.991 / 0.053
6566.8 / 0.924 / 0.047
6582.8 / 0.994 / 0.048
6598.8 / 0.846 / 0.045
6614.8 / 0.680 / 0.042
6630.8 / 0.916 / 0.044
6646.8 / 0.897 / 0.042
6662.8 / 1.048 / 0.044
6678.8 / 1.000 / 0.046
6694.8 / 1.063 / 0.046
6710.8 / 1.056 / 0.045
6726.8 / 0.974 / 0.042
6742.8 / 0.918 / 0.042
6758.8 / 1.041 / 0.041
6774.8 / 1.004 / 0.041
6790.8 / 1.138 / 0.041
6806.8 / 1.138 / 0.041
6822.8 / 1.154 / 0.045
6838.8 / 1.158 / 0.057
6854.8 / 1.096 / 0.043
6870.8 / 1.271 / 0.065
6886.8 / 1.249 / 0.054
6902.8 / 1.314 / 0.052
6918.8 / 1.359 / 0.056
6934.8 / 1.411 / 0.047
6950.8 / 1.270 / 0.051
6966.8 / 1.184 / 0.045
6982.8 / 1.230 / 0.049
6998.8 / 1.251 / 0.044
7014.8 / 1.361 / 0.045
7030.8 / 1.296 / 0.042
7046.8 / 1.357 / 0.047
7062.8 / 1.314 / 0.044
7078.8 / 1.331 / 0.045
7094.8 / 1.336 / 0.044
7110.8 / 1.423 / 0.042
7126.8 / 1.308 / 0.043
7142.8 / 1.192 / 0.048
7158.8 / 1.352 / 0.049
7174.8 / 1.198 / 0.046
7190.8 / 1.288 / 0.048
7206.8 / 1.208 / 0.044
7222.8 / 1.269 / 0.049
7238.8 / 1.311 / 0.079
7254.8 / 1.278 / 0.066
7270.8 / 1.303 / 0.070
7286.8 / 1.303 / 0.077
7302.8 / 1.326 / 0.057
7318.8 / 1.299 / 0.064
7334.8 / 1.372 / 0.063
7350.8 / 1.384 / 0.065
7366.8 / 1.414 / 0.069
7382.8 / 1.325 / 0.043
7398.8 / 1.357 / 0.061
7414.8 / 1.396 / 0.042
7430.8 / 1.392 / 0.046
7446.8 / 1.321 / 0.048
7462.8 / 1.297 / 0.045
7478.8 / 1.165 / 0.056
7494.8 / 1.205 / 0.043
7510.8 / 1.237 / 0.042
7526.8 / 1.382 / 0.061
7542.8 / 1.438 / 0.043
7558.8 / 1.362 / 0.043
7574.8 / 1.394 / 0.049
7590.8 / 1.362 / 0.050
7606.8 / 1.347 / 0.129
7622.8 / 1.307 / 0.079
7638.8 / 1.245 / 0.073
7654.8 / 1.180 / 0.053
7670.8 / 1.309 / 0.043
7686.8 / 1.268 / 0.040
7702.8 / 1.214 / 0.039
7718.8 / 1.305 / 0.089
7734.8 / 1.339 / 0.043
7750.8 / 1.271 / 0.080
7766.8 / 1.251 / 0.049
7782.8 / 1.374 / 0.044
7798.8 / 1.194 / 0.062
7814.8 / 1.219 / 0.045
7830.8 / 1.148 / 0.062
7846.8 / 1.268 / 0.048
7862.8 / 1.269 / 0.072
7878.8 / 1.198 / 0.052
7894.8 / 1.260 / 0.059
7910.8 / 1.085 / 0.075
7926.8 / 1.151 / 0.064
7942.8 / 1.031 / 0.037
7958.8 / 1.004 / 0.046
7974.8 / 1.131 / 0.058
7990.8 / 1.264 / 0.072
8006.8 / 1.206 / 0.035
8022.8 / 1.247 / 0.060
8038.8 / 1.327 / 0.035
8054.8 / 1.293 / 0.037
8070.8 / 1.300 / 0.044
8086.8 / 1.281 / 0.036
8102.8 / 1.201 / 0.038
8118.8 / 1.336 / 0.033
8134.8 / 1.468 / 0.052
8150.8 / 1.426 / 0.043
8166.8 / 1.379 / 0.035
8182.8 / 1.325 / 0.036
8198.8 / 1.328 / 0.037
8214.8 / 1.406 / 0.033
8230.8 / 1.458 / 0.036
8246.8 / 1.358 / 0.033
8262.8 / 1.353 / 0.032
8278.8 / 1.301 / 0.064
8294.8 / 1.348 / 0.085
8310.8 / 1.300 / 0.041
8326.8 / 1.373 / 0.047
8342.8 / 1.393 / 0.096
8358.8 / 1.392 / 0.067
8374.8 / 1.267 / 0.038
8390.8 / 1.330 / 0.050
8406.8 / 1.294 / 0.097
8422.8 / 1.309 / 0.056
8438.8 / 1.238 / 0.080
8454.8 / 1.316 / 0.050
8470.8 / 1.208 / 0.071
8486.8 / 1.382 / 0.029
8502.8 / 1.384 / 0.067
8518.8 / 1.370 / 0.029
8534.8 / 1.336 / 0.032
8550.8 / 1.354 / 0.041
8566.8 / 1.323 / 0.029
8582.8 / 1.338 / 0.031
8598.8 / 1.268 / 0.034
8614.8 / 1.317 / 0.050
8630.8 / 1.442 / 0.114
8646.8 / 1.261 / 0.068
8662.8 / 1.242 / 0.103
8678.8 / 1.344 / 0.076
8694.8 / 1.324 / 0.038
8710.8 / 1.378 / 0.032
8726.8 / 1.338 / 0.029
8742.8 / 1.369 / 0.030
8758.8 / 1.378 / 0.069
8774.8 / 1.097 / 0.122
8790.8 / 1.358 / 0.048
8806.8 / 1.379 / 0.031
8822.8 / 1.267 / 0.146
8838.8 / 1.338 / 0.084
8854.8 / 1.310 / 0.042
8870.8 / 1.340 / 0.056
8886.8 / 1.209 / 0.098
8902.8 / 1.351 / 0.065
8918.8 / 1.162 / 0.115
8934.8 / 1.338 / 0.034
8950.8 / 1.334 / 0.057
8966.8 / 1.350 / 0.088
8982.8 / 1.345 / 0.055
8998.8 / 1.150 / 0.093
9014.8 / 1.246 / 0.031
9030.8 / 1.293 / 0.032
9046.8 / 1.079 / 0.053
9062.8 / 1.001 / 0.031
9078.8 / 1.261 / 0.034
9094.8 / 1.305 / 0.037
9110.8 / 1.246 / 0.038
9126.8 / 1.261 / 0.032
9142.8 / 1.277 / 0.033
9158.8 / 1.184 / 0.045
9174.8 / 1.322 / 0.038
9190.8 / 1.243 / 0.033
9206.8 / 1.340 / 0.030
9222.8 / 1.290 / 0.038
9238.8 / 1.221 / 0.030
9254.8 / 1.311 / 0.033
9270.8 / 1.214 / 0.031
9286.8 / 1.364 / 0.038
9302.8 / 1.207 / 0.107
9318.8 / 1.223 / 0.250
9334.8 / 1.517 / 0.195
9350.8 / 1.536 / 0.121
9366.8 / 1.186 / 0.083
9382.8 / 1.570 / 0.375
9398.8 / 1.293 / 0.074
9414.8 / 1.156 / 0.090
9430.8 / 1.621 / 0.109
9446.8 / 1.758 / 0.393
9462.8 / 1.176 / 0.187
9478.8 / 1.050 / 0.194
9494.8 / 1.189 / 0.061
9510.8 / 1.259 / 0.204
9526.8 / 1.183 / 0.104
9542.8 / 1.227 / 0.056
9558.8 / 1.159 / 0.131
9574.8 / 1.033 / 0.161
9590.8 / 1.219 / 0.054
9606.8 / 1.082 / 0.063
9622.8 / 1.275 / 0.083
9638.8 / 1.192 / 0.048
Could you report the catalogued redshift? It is 0.537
